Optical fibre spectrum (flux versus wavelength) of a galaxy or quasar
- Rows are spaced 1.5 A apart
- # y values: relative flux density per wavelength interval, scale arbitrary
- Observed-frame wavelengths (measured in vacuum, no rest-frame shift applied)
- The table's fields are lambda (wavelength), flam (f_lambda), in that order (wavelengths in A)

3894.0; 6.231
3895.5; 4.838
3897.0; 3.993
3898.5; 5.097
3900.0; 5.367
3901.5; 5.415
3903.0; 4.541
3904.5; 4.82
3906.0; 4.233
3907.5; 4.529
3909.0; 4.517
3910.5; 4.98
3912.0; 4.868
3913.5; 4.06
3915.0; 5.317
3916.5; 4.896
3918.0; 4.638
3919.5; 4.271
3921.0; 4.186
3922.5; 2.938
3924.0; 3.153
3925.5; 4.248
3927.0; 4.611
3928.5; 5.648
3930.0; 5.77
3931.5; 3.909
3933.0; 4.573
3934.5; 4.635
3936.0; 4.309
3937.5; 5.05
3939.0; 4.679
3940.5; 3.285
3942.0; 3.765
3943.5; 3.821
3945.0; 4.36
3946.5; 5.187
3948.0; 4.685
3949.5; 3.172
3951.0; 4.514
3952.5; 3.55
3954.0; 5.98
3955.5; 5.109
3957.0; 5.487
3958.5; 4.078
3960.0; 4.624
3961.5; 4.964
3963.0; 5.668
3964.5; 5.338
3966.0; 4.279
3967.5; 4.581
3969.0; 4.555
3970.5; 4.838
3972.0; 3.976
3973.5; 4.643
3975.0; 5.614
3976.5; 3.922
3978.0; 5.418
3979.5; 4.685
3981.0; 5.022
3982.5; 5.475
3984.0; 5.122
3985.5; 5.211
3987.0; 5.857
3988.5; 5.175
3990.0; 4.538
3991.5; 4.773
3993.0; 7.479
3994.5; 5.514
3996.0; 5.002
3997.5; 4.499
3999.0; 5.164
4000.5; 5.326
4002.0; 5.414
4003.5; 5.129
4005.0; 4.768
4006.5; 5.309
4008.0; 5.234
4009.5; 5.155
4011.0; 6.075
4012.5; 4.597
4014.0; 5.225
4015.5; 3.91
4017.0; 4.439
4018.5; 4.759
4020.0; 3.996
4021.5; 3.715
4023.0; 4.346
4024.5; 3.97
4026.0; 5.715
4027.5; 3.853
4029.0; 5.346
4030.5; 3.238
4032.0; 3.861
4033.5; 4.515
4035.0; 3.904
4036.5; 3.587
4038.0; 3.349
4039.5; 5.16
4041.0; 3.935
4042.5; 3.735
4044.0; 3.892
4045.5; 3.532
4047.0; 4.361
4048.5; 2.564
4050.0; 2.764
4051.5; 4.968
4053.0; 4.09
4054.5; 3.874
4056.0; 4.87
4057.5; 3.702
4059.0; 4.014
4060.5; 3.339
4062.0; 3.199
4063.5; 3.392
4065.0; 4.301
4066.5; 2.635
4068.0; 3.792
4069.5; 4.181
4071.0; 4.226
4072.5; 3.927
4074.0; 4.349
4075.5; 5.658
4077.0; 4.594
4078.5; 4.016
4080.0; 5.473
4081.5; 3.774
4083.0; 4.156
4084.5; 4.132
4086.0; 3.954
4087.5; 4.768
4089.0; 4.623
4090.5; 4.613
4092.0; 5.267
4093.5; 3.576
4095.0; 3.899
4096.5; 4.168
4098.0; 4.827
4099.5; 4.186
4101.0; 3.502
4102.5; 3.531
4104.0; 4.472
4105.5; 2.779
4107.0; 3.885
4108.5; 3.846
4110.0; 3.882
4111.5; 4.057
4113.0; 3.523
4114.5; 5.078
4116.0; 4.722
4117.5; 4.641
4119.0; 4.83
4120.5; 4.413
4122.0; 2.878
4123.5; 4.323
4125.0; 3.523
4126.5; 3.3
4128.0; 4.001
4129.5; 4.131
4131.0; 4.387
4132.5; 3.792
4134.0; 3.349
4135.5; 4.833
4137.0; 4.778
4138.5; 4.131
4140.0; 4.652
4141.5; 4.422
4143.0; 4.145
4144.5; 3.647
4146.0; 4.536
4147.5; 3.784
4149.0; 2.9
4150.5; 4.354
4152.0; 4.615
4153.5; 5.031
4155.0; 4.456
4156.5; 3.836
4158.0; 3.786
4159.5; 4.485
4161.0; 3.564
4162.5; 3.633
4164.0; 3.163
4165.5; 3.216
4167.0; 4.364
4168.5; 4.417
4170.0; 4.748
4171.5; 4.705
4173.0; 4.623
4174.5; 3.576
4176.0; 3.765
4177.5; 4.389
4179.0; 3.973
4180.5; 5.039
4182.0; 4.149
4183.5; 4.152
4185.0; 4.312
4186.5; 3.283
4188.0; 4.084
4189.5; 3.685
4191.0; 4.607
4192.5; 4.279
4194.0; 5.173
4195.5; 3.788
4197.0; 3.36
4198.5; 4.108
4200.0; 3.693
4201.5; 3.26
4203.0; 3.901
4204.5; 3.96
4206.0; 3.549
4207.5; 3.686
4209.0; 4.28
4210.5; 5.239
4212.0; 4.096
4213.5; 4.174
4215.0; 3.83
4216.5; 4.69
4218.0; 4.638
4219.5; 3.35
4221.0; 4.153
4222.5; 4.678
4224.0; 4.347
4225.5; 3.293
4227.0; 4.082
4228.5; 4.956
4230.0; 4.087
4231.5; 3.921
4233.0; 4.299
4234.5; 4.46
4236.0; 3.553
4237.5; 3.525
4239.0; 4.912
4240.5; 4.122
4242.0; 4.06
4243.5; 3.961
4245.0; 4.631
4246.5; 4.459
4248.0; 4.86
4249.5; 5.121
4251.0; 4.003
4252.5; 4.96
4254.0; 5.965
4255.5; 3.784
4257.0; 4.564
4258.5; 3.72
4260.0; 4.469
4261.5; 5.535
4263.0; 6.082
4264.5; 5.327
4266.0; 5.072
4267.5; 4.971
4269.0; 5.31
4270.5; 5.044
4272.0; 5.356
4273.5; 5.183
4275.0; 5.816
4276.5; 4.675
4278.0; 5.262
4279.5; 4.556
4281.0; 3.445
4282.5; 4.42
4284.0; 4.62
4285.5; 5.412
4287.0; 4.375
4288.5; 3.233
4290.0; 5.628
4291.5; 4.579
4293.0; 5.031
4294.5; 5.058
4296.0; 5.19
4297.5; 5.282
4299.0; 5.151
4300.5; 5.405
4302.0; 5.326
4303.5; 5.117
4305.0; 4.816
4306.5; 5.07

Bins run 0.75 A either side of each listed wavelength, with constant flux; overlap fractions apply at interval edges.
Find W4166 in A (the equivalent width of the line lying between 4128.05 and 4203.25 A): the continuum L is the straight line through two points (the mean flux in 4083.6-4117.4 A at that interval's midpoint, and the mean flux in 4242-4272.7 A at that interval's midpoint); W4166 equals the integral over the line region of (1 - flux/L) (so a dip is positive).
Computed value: 5.7 A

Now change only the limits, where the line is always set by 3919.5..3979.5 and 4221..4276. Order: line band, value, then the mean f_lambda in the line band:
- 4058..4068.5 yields 2.41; 3.52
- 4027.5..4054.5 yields 3.78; 3.93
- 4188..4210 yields 3.03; 3.97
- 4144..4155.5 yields 1.06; 4.17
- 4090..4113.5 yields 2.98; 4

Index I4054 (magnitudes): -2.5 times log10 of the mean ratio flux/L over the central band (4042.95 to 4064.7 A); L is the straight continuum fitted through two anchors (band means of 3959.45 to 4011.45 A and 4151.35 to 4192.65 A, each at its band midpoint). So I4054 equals 0.25 mag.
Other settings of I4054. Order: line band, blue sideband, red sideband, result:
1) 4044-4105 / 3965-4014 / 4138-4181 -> 0.13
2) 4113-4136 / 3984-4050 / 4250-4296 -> 0.15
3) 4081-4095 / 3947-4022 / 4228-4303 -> 0.13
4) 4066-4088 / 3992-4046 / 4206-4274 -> 0.08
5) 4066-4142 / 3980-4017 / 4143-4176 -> 0.07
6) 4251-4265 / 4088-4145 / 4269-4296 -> -0.03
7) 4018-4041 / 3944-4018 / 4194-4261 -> 0.14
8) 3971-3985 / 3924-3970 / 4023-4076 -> -0.11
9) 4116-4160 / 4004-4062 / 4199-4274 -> 0.05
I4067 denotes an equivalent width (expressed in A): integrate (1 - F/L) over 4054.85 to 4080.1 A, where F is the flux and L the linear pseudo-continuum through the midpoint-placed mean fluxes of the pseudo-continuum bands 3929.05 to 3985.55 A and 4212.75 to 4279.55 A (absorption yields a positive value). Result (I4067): 3.1 A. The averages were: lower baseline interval 4.68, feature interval 4.06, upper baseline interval 4.57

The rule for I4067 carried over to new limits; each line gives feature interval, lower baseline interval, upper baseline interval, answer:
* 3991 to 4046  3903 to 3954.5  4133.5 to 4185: -3.9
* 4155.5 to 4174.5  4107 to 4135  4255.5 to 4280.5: 1.3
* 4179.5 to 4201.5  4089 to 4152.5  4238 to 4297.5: 1.7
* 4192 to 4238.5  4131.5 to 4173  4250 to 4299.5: 4.5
